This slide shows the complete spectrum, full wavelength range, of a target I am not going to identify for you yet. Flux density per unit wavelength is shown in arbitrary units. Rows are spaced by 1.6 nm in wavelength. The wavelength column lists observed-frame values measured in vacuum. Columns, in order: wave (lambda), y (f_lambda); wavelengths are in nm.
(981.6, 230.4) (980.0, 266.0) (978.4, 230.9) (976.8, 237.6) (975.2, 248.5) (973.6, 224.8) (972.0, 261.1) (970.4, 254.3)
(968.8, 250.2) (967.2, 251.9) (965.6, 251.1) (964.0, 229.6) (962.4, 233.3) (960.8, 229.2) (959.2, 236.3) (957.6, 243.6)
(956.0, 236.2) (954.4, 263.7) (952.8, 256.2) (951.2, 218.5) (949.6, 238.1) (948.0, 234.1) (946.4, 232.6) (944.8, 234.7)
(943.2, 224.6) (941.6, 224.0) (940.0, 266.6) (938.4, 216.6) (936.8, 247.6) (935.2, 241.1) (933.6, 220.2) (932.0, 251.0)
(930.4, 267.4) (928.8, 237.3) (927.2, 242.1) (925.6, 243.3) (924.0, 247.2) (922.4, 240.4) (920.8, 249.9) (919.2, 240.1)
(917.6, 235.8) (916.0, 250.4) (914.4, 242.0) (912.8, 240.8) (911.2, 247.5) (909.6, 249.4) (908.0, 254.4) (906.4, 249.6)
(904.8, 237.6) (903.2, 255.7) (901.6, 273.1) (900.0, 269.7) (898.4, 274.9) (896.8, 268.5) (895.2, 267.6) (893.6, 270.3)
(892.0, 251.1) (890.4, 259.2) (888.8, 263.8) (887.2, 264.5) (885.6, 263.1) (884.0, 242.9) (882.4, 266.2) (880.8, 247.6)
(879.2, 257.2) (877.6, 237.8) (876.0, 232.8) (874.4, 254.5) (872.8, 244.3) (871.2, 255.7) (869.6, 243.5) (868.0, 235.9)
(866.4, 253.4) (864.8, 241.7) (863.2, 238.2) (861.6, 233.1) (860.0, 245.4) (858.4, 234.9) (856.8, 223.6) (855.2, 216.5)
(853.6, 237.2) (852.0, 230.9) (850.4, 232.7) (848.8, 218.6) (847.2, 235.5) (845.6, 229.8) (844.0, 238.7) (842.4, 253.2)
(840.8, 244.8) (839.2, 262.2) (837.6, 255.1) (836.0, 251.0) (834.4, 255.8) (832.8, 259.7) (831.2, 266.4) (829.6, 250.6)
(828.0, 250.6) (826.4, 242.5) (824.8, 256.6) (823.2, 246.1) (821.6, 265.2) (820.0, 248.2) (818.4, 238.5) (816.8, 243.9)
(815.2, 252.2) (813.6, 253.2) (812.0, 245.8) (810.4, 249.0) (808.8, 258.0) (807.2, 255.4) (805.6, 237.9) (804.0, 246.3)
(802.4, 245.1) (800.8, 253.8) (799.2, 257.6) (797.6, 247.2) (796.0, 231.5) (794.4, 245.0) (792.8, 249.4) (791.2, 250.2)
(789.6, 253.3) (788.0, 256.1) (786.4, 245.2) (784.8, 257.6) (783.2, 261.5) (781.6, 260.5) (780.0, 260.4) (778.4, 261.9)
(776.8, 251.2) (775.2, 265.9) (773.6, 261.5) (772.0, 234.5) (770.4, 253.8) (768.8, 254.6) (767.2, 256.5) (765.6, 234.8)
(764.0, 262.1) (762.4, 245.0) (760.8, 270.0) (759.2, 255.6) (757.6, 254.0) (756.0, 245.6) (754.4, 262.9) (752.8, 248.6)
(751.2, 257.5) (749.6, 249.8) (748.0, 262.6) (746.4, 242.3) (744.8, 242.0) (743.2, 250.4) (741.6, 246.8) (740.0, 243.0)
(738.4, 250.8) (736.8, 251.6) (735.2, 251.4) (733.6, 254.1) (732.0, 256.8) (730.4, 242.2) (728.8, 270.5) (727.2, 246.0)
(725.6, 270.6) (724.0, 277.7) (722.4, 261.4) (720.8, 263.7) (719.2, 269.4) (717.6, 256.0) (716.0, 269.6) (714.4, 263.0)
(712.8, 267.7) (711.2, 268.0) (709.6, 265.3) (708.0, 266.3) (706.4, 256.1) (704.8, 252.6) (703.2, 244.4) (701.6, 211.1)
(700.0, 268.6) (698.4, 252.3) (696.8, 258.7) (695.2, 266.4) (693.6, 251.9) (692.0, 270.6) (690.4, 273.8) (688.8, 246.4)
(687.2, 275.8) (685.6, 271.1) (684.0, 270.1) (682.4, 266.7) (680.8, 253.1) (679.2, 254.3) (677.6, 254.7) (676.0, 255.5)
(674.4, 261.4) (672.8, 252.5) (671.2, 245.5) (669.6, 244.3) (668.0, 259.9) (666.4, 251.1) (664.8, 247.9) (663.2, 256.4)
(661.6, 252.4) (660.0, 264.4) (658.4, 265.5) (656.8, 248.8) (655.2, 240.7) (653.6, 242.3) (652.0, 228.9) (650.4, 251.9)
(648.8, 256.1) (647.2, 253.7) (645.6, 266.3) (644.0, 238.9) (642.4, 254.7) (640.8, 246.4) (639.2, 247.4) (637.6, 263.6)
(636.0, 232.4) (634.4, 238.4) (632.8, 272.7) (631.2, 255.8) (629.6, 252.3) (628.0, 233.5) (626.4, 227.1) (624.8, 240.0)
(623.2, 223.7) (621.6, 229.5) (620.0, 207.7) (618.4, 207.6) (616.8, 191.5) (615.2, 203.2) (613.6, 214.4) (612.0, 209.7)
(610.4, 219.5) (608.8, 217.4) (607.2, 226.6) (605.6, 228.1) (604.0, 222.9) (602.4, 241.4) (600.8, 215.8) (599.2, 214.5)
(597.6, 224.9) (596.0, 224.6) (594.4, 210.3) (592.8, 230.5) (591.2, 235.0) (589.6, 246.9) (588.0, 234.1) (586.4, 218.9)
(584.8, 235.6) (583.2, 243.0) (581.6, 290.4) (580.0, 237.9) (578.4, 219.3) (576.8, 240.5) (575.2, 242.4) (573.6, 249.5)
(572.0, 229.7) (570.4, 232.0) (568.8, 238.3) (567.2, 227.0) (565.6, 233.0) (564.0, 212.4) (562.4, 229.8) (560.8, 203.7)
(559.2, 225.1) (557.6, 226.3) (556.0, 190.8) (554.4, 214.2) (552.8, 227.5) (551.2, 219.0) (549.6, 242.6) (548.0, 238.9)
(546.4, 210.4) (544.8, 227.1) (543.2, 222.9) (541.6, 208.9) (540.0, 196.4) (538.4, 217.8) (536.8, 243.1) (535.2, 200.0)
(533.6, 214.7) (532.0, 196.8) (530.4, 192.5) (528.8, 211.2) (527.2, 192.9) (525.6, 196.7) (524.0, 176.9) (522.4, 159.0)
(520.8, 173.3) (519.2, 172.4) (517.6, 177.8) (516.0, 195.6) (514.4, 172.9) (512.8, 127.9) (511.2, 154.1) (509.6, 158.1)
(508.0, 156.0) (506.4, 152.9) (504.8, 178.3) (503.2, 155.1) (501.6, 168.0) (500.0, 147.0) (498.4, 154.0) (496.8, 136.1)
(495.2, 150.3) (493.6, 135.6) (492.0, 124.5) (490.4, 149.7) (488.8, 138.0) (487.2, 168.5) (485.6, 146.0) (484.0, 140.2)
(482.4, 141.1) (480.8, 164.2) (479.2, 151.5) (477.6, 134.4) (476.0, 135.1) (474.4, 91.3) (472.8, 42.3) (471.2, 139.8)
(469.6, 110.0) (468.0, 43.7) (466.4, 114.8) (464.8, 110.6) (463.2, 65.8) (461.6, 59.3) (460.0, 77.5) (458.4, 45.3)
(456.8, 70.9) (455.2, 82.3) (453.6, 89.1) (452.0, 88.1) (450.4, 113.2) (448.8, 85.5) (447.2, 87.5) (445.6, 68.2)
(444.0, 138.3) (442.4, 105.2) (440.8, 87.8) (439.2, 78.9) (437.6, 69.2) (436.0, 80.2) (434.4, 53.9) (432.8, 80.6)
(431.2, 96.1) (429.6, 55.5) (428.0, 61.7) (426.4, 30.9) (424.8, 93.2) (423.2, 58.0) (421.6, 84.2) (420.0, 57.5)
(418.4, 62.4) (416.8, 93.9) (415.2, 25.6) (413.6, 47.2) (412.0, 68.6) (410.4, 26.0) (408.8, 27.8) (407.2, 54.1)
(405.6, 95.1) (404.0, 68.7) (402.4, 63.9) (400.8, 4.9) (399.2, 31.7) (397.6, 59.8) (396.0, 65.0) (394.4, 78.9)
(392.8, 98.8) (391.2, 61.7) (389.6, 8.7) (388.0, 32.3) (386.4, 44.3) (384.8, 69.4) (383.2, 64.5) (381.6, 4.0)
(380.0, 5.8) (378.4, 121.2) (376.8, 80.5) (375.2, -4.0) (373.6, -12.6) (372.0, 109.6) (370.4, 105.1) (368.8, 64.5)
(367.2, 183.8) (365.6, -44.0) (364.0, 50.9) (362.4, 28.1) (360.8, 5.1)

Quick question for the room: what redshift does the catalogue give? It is 0.191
